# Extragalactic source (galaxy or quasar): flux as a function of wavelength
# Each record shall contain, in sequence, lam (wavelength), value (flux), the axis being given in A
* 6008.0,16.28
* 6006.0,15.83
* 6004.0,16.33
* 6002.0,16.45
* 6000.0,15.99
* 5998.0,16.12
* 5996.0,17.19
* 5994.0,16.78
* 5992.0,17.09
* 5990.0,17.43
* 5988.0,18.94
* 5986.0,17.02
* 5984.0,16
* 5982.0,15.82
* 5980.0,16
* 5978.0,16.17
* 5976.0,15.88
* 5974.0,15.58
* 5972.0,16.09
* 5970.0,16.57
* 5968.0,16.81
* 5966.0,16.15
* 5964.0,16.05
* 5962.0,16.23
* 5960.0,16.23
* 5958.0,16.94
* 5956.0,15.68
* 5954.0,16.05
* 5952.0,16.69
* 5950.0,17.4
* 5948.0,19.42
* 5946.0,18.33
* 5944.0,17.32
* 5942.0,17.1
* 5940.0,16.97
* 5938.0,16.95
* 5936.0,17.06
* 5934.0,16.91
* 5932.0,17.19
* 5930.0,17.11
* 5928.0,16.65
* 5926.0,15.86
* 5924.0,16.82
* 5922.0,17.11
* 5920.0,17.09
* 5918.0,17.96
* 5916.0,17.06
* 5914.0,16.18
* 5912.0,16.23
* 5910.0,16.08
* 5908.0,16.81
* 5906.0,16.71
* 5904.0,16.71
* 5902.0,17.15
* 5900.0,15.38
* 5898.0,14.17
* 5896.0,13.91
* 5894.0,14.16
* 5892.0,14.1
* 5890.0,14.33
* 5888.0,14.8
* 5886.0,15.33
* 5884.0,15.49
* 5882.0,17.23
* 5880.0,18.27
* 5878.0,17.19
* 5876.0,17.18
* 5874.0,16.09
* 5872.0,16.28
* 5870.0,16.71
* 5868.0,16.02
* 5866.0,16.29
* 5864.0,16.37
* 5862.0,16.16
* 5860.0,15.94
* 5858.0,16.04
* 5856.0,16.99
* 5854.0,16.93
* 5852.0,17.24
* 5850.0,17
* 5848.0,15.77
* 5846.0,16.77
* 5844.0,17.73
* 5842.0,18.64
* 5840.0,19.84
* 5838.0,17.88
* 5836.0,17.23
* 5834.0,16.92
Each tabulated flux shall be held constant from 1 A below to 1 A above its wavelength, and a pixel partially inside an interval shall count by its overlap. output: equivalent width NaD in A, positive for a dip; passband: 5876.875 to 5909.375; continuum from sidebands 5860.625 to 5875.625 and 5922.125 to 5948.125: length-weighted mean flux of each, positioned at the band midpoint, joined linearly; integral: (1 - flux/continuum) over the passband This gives 1.7 A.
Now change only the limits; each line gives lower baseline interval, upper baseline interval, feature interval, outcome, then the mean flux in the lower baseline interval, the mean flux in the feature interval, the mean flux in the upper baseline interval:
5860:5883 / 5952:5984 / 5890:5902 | 1.43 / 16.7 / 14.6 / 16.2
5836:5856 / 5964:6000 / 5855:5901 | 3.80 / 17.5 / 15.8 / 16.5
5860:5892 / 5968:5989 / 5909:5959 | -1.99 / 16.2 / 17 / 16.4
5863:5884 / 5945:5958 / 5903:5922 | 0.22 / 16.7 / 16.8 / 17.2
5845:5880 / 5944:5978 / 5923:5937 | -0.15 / 16.6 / 16.8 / 16.6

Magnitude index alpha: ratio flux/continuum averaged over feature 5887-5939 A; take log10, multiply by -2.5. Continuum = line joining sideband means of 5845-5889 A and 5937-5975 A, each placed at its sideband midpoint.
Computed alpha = 0.03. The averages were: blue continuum 16.5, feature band 16.2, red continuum 16.8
